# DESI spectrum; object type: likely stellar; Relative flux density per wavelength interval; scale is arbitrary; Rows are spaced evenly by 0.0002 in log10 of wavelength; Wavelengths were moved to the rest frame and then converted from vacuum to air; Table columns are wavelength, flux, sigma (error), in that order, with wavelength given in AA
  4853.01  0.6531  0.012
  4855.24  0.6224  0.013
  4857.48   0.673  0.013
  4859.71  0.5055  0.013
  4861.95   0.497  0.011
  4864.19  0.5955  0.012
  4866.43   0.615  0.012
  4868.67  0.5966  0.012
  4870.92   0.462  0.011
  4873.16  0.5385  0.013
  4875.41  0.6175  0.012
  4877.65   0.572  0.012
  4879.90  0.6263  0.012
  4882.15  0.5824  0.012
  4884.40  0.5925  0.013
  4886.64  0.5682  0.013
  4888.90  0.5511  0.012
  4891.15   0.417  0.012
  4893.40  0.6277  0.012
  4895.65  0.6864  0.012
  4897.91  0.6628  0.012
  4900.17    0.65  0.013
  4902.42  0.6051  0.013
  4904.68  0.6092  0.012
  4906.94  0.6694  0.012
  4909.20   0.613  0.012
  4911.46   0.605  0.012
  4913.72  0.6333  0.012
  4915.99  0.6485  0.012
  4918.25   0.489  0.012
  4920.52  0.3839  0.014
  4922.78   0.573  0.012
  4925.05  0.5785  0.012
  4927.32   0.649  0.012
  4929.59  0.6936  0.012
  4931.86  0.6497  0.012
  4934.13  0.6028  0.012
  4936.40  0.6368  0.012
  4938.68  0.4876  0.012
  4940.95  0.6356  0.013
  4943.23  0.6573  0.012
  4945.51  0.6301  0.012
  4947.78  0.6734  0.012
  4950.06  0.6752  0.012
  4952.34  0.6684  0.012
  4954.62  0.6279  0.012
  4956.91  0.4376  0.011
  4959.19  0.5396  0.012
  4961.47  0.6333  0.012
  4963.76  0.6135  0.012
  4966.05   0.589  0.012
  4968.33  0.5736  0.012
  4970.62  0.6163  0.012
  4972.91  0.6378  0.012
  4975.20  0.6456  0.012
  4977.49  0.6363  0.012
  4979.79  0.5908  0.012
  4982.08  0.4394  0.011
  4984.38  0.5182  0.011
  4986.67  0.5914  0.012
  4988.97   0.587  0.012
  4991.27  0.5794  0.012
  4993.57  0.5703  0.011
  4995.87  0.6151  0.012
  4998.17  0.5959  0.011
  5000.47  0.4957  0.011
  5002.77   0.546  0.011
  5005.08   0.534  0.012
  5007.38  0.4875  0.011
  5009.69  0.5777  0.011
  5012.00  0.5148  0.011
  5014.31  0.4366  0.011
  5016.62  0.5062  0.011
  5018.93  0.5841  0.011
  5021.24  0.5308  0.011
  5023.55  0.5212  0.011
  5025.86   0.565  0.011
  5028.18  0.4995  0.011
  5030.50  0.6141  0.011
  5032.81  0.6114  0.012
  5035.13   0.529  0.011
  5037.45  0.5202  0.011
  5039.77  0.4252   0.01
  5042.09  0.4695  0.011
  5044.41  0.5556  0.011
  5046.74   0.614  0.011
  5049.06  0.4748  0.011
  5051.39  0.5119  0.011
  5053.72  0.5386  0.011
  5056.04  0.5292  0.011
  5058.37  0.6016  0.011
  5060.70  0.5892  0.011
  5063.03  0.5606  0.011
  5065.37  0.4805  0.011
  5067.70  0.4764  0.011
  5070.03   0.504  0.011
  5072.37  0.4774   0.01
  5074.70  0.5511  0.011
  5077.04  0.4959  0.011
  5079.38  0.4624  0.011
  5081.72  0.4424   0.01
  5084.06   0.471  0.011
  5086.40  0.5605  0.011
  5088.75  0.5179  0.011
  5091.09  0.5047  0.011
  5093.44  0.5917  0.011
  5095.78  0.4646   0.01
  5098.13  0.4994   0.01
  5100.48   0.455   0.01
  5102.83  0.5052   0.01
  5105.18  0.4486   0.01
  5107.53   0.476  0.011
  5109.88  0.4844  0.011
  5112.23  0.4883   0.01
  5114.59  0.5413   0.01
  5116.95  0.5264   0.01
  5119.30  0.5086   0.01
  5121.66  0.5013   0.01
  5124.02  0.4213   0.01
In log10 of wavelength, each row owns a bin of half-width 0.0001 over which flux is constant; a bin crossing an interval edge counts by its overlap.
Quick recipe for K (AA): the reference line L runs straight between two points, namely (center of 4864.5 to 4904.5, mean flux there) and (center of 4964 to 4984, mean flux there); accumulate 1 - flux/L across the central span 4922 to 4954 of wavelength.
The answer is -2.3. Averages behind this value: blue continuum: 0.587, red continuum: 0.589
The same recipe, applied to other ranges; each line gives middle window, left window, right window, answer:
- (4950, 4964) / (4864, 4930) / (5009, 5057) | -0.7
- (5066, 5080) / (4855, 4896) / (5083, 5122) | 0.5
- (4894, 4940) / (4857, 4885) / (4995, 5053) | -3.8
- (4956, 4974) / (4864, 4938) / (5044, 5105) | -0.6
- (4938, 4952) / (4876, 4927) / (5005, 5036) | -1.6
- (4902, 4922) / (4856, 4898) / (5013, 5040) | -0.6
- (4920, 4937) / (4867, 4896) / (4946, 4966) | -0.2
